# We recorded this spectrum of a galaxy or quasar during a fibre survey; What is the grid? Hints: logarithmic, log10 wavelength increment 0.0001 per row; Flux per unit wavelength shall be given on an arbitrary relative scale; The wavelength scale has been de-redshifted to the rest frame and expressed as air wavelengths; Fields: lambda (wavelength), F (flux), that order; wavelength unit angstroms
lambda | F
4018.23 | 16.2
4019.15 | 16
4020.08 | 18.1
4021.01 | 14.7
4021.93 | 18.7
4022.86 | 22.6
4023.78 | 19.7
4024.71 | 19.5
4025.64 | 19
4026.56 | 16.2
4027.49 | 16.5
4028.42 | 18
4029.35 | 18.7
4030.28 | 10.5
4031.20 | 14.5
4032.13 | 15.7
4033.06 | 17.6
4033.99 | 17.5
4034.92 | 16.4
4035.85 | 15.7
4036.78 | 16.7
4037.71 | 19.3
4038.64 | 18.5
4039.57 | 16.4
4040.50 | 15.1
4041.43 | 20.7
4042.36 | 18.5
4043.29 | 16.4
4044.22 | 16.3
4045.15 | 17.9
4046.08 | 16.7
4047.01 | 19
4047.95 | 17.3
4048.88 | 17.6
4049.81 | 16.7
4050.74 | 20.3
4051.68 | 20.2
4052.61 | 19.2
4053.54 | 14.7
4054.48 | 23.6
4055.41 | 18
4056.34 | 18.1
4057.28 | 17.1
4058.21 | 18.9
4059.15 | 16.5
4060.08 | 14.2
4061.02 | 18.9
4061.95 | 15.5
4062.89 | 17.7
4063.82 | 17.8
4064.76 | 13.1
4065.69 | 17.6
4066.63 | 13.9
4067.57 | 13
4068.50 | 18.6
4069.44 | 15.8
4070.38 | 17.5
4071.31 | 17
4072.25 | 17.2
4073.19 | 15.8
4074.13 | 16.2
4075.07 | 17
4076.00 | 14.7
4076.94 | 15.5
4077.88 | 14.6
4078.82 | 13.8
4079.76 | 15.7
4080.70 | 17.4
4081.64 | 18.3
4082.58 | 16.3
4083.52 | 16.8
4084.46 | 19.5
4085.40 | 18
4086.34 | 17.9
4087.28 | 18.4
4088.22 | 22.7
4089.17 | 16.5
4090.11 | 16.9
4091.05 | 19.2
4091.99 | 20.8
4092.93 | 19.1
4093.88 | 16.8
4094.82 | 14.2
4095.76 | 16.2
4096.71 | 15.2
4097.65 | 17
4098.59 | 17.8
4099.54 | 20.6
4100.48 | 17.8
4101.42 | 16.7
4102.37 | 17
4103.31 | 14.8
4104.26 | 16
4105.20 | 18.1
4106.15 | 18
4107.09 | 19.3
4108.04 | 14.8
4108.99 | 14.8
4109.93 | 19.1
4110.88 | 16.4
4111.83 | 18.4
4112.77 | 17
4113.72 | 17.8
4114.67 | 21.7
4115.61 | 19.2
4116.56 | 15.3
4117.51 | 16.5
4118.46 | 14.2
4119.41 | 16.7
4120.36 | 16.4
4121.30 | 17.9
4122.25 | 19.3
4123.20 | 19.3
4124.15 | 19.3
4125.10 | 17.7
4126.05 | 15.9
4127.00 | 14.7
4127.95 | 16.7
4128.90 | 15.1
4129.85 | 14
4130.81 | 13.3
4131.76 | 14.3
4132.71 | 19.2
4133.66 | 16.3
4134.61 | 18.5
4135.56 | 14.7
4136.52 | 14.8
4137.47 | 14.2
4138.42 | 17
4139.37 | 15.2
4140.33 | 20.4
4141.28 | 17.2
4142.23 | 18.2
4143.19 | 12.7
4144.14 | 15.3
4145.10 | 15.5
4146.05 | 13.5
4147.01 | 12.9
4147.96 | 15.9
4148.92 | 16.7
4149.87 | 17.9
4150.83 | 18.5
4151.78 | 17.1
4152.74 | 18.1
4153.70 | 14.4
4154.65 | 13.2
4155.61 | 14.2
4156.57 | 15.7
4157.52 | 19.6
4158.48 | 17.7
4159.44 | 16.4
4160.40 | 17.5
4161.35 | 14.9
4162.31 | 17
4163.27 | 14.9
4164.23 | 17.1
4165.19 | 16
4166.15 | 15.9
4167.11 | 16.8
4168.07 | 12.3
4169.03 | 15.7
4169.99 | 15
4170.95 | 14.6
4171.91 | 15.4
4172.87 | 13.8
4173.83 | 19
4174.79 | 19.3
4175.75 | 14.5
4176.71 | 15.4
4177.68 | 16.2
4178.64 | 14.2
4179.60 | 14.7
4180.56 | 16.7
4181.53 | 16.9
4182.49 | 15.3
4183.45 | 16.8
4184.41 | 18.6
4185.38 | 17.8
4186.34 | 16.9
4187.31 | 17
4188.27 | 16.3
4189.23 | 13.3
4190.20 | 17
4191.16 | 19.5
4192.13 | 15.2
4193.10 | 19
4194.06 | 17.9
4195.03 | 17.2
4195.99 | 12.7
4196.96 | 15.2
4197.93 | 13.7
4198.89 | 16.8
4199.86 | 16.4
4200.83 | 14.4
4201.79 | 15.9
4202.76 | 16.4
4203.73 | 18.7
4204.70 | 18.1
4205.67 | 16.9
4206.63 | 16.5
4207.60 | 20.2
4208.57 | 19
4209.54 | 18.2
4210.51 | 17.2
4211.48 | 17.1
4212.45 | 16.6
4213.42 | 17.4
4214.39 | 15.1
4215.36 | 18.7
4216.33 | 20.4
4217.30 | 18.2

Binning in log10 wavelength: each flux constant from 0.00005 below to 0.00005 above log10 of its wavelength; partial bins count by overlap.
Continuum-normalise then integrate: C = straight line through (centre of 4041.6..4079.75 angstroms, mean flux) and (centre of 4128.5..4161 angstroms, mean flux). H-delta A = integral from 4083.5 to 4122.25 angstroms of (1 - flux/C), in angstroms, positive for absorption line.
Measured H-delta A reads -2.4 angstroms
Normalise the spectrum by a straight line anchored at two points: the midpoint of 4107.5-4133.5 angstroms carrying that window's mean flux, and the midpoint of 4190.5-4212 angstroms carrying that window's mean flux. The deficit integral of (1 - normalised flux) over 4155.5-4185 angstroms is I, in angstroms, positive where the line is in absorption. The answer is 1.4 angstroms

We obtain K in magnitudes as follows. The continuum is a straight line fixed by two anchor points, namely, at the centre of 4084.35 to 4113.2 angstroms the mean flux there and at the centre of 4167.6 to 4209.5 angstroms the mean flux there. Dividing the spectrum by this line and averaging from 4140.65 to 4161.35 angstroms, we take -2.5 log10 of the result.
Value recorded 0.05 mag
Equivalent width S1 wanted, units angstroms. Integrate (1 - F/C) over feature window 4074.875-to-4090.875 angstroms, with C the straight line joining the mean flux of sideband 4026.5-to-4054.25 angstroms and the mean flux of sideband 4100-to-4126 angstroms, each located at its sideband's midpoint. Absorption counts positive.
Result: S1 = 0.19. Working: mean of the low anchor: 17.2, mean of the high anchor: 17.4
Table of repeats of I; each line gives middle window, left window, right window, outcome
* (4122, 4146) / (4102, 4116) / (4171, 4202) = 1.1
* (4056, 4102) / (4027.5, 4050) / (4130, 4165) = -0.9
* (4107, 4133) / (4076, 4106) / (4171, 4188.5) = 0.1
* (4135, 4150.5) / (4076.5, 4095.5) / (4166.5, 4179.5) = 0.4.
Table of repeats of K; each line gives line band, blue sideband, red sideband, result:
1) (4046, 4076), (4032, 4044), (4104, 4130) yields 0.01 mag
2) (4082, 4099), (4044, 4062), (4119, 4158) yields -0.03 mag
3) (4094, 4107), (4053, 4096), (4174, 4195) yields 0.00 mag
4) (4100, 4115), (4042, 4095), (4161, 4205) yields -0.03 mag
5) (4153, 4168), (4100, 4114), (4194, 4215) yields 0.06 mag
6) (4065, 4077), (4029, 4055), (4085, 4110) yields 0.09 mag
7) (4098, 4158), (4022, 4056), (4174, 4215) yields 0.03 mag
